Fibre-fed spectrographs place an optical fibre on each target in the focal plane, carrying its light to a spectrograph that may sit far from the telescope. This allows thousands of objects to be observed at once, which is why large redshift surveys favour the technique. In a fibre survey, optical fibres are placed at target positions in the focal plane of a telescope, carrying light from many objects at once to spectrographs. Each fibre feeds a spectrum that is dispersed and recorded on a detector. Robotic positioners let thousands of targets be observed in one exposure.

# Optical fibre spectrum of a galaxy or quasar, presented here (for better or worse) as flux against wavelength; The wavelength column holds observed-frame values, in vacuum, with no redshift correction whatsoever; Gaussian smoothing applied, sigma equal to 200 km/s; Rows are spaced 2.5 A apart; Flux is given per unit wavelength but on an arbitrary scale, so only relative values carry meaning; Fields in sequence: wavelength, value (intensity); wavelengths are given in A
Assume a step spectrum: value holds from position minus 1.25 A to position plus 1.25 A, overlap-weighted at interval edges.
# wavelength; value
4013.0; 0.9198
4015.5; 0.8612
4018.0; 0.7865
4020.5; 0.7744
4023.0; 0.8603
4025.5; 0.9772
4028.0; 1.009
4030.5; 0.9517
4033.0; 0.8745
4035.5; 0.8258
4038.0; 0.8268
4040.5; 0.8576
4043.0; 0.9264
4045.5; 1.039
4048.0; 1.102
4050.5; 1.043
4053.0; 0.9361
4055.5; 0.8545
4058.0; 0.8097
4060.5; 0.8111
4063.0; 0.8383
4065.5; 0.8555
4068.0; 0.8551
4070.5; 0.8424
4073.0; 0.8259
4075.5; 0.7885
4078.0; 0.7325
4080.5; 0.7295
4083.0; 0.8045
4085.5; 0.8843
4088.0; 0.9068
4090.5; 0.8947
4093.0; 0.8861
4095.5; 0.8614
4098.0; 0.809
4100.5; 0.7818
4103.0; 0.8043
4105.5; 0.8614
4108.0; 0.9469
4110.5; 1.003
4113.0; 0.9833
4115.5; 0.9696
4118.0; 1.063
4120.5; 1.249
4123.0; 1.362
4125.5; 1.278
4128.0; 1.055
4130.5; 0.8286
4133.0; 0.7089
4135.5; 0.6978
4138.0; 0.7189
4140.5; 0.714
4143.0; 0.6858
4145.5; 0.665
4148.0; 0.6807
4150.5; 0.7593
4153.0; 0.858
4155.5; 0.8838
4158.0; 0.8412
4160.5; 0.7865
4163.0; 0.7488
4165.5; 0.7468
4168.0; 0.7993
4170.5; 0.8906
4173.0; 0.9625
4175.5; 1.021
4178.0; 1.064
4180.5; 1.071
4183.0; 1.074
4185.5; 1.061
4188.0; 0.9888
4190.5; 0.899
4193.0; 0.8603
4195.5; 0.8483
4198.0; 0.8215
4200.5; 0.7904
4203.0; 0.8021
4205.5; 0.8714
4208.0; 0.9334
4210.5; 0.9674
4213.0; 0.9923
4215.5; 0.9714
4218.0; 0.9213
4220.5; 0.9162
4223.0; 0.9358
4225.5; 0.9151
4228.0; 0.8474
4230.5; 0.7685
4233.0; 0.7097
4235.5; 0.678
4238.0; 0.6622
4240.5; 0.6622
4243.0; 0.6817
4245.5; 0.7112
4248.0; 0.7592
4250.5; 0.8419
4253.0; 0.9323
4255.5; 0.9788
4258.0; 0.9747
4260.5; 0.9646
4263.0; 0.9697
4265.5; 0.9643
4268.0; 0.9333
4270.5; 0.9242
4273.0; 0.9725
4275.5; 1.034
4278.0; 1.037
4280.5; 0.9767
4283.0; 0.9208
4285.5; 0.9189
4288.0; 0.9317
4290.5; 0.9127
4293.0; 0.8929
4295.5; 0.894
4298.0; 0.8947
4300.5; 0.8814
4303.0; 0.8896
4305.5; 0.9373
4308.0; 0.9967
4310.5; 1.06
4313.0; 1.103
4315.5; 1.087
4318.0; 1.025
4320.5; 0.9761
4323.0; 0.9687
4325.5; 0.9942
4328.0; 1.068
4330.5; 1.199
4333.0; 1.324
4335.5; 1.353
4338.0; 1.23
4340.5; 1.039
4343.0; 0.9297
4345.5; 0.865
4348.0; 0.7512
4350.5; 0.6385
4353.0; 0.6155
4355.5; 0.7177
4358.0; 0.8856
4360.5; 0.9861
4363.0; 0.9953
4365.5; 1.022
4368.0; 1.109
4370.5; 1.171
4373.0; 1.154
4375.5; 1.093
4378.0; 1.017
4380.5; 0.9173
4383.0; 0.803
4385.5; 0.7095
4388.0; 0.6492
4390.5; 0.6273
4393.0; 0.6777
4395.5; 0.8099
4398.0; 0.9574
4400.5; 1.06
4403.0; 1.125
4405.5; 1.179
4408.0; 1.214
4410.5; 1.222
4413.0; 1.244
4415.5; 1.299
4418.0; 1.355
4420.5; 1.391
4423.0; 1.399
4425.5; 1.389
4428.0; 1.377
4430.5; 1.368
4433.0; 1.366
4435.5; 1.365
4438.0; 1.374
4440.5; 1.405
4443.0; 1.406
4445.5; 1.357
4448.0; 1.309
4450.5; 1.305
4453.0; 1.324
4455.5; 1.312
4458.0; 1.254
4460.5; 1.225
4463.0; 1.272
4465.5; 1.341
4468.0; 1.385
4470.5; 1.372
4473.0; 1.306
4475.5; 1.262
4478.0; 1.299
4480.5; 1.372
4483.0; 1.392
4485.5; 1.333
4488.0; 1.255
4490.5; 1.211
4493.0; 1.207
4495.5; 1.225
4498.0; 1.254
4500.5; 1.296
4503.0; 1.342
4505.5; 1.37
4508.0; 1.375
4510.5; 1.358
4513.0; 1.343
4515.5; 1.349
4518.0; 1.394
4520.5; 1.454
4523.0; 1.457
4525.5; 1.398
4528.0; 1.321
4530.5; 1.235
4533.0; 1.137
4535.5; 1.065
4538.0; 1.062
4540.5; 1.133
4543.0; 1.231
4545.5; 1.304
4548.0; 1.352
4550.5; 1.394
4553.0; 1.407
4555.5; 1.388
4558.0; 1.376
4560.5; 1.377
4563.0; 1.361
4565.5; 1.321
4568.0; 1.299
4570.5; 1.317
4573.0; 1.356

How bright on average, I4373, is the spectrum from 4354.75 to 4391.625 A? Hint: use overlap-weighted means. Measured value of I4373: 0.928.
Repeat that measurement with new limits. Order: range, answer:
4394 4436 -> 1.24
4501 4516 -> 1.35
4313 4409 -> 0.973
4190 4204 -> 0.834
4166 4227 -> 0.93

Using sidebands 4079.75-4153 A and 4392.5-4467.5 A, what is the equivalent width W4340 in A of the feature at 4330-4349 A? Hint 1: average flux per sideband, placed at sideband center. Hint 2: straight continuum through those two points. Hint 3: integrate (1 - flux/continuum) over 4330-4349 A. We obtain 1.1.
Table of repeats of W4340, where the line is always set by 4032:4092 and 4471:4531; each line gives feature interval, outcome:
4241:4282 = 6.4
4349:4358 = 3.7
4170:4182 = -0.3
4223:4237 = 3.3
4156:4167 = 2.1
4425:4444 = -1.9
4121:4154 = 3.1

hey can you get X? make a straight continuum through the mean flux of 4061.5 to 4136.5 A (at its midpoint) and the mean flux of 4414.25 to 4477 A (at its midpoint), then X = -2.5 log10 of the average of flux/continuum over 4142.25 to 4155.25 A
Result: 0.29 mag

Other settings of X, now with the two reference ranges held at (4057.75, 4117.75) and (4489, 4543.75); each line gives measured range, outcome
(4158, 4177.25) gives 0.10 mag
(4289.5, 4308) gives 0.18 mag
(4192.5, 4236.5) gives 0.14 mag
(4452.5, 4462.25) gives -0.04 mag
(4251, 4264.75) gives 0.08 mag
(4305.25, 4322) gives 0.05 mag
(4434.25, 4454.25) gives -0.12 mag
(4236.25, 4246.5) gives 0.43 mag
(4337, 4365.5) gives 0.26 mag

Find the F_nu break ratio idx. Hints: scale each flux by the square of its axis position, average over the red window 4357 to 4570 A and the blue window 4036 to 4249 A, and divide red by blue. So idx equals 1.64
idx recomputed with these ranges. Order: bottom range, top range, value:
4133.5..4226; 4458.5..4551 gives 1.74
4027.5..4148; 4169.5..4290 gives 1.09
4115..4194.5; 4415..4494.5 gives 1.69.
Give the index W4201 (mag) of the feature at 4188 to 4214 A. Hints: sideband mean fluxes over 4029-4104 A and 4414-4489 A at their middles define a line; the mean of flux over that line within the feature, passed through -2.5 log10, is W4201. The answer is 0.17 mag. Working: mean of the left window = 0.866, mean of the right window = 1.34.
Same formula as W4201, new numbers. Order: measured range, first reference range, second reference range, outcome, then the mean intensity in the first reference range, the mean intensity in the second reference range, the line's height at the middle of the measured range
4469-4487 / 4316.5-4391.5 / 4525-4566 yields -0.14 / 0.963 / 1.28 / 1.17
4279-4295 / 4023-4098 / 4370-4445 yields 0.14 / 0.879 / 1.14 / 1.05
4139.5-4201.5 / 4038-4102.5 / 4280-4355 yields 0.06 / 0.866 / 0.973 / 0.909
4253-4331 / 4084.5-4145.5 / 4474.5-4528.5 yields 0.13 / 0.91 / 1.33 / 1.1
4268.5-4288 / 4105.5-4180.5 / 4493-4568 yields 0.08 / 0.898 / 1.31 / 1.04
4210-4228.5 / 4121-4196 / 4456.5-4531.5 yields 0.04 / 0.889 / 1.32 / 0.968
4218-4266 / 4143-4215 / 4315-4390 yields 0.10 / 0.879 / 0.972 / 0.913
